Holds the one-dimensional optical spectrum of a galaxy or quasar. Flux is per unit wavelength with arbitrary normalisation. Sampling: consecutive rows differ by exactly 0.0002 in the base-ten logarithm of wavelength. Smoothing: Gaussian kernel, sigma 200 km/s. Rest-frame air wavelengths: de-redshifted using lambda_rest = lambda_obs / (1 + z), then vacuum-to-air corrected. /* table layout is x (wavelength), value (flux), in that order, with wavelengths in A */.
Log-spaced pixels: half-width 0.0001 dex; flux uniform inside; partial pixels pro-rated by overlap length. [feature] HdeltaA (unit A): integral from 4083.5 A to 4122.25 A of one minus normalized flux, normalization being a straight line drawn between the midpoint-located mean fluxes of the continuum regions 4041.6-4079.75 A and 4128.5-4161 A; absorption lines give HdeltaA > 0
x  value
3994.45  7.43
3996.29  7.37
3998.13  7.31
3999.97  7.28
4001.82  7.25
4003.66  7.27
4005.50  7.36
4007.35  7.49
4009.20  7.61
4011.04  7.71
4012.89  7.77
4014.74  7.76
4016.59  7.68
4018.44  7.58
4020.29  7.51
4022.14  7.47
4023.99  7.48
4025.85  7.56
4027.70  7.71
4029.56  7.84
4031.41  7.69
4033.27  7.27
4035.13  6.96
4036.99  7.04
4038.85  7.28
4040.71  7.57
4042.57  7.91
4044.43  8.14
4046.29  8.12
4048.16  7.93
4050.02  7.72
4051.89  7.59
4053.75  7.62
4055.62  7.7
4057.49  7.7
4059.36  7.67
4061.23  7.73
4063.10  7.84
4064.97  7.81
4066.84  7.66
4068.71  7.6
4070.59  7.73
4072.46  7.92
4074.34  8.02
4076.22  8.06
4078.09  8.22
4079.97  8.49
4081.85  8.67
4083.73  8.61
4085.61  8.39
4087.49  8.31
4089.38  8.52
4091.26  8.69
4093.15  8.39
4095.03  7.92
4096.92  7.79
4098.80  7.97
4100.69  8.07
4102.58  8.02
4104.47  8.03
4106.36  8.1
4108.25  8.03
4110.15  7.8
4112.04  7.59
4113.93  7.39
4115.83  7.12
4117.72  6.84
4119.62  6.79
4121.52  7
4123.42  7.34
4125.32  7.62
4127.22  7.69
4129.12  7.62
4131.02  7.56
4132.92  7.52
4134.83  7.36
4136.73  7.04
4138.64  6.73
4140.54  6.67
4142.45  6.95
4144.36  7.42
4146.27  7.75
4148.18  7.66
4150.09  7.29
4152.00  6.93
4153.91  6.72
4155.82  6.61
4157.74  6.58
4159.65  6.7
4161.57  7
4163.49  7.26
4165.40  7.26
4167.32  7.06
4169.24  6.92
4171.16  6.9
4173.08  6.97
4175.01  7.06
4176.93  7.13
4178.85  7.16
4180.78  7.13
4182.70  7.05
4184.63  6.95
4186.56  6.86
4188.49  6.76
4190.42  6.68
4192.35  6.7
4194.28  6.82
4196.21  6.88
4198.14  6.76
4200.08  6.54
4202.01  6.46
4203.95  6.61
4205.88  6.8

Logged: -2.0 A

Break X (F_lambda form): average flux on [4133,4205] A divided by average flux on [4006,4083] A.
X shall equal 0.90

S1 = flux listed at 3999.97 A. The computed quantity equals 7.28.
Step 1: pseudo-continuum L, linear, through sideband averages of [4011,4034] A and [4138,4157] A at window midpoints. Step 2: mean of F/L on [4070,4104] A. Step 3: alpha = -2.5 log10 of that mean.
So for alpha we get -0.123 mag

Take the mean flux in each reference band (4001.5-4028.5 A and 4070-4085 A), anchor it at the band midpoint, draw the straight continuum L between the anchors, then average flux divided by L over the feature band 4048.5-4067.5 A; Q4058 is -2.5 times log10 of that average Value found 0.04 mag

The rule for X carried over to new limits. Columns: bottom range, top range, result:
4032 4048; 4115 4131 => 0.96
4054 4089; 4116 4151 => 0.91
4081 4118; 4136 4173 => 0.87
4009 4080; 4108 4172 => 0.93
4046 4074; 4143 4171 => 0.91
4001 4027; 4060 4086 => 1.07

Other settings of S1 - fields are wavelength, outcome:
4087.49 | 8.31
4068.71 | 7.6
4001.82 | 7.25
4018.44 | 7.58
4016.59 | 7.68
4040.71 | 7.57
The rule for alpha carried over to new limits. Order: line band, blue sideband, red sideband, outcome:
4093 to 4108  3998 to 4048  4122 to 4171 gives -0.101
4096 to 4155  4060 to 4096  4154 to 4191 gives 0.016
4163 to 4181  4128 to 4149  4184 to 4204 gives -0.019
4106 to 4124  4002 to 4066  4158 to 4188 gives -0.016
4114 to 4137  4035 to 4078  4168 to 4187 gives 0.003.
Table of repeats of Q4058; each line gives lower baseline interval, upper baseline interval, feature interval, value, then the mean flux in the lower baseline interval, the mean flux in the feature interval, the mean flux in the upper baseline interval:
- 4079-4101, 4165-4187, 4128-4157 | 0.05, 8.32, 7.19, 7.03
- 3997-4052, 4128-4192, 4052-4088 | -0.08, 7.56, 7.98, 7.07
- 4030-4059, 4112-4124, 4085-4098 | -0.14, 7.62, 8.28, 7.11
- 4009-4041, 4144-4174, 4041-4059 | -0.05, 7.52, 7.81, 7.06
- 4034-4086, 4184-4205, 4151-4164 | 0.03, 7.84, 6.82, 6.73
